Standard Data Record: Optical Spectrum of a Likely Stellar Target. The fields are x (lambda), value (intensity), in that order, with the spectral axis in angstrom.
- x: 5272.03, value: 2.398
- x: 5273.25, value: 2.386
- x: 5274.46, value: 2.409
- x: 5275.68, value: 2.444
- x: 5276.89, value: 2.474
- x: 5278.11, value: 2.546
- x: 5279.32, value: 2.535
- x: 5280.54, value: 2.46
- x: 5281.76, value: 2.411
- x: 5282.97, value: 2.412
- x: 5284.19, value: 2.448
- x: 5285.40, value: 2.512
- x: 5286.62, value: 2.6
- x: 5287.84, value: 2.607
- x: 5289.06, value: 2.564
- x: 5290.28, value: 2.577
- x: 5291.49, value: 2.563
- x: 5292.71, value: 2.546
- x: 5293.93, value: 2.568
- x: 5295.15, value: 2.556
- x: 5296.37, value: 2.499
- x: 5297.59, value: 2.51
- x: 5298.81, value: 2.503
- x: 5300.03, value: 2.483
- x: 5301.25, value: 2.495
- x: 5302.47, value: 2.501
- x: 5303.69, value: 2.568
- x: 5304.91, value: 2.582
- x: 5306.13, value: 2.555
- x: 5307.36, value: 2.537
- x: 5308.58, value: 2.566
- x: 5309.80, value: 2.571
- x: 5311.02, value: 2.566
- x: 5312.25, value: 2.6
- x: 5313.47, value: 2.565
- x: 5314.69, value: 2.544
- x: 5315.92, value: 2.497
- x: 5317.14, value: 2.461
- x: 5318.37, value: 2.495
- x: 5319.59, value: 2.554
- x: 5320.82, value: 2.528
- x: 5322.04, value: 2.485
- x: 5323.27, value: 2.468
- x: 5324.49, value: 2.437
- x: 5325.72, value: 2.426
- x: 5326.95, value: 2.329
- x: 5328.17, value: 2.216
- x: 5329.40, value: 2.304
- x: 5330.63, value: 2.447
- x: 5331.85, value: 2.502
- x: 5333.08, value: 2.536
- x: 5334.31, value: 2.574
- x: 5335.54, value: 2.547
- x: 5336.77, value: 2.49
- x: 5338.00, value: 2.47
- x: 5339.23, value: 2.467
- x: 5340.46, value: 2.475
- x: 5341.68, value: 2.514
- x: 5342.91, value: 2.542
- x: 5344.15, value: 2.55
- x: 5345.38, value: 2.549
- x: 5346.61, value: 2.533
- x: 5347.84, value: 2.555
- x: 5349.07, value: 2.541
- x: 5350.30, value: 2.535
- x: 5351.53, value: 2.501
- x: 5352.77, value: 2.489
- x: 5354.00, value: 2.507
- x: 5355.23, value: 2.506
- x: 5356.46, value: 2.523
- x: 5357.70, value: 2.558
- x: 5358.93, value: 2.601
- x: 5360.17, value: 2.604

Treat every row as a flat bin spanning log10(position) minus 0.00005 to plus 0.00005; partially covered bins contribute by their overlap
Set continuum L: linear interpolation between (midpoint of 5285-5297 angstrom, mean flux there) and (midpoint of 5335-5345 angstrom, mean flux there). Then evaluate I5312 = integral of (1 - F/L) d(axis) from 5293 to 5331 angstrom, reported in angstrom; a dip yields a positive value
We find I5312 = 0.58 angstrom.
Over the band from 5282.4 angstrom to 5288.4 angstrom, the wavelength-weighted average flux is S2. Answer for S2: 2.51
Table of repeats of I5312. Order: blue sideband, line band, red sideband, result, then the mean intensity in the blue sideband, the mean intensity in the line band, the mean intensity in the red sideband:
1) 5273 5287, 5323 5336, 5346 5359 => 0.4 angstrom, 2.47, 2.43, 2.53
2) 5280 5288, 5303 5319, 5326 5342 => -0.5 angstrom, 2.49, 2.55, 2.45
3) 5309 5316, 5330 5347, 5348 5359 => 0.2 angstrom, 2.56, 2.51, 2.53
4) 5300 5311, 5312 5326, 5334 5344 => 0.1 angstrom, 2.55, 2.5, 2.51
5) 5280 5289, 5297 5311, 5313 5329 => -0.3 angstrom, 2.5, 2.54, 2.46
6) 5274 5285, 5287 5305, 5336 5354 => -0.5 angstrom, 2.46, 2.54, 2.52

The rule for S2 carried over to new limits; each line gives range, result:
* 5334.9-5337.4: 2.51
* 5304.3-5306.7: 2.57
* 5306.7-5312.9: 2.57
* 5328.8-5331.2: 2.37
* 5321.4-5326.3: 2.46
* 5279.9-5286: 2.45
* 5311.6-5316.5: 2.55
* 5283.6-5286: 2.49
